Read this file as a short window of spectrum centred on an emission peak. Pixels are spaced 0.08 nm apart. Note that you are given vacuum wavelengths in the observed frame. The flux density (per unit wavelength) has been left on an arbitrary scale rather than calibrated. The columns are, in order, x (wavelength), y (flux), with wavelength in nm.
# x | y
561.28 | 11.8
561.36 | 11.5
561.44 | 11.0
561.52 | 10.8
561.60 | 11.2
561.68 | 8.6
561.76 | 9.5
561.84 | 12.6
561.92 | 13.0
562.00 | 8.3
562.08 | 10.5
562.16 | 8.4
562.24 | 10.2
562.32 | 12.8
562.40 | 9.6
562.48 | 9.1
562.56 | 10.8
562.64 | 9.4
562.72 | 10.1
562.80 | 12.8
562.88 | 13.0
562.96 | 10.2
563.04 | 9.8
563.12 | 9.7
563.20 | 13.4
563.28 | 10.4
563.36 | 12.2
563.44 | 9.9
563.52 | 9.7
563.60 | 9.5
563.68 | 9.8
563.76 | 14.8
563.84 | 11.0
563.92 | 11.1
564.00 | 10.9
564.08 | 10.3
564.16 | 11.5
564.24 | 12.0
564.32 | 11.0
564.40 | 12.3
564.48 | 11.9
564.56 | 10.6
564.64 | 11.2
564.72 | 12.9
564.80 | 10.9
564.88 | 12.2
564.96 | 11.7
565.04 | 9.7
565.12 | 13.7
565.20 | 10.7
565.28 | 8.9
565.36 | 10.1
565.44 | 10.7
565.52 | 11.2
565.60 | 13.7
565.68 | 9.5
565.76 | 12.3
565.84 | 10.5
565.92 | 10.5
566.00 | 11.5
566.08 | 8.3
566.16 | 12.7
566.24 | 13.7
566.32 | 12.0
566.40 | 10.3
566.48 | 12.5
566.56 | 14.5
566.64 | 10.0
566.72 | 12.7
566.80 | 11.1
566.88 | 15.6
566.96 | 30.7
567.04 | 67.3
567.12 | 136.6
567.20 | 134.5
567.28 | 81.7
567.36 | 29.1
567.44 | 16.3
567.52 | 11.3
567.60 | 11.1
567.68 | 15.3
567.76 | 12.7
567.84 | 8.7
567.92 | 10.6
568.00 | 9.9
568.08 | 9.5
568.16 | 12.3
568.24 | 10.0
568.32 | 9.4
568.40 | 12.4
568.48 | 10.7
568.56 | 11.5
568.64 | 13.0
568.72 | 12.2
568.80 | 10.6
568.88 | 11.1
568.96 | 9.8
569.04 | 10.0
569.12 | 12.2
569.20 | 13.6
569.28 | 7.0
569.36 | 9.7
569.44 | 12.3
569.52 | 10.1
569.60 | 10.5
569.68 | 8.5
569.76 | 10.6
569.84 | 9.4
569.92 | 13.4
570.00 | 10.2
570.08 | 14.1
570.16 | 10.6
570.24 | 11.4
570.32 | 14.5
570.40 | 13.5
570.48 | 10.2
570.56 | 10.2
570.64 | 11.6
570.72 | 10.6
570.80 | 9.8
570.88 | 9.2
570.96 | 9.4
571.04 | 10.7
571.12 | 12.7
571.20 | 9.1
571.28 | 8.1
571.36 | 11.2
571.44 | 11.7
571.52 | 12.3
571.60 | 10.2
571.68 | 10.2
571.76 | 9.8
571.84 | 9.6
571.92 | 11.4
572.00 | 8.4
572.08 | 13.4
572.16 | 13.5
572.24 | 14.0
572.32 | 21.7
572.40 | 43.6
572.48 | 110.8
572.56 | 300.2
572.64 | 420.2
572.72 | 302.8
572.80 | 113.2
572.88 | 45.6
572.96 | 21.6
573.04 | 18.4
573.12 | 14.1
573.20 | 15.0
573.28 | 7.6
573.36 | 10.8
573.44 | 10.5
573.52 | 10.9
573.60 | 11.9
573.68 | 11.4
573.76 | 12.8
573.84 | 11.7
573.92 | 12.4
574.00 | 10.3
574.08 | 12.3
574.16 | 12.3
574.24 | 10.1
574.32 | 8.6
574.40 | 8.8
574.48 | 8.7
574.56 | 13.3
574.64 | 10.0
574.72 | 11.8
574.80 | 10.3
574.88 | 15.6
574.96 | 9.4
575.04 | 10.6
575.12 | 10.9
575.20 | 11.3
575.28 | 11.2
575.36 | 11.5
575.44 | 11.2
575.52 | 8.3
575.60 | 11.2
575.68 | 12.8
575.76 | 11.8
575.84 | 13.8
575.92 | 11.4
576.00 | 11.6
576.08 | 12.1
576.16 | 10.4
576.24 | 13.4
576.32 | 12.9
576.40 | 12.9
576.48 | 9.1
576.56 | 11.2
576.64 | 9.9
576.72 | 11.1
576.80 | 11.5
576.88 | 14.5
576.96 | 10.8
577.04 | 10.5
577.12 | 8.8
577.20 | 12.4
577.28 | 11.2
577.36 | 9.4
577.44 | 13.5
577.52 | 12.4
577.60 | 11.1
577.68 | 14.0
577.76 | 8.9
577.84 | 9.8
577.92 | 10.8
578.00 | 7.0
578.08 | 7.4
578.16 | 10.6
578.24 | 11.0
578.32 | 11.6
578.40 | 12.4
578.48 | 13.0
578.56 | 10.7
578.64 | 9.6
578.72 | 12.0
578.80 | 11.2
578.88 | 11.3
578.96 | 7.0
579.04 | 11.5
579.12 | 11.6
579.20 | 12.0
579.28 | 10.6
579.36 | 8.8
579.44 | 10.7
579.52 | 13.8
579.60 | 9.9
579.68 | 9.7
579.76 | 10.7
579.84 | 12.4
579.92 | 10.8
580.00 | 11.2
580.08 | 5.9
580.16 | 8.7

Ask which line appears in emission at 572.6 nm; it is [O III] 5007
